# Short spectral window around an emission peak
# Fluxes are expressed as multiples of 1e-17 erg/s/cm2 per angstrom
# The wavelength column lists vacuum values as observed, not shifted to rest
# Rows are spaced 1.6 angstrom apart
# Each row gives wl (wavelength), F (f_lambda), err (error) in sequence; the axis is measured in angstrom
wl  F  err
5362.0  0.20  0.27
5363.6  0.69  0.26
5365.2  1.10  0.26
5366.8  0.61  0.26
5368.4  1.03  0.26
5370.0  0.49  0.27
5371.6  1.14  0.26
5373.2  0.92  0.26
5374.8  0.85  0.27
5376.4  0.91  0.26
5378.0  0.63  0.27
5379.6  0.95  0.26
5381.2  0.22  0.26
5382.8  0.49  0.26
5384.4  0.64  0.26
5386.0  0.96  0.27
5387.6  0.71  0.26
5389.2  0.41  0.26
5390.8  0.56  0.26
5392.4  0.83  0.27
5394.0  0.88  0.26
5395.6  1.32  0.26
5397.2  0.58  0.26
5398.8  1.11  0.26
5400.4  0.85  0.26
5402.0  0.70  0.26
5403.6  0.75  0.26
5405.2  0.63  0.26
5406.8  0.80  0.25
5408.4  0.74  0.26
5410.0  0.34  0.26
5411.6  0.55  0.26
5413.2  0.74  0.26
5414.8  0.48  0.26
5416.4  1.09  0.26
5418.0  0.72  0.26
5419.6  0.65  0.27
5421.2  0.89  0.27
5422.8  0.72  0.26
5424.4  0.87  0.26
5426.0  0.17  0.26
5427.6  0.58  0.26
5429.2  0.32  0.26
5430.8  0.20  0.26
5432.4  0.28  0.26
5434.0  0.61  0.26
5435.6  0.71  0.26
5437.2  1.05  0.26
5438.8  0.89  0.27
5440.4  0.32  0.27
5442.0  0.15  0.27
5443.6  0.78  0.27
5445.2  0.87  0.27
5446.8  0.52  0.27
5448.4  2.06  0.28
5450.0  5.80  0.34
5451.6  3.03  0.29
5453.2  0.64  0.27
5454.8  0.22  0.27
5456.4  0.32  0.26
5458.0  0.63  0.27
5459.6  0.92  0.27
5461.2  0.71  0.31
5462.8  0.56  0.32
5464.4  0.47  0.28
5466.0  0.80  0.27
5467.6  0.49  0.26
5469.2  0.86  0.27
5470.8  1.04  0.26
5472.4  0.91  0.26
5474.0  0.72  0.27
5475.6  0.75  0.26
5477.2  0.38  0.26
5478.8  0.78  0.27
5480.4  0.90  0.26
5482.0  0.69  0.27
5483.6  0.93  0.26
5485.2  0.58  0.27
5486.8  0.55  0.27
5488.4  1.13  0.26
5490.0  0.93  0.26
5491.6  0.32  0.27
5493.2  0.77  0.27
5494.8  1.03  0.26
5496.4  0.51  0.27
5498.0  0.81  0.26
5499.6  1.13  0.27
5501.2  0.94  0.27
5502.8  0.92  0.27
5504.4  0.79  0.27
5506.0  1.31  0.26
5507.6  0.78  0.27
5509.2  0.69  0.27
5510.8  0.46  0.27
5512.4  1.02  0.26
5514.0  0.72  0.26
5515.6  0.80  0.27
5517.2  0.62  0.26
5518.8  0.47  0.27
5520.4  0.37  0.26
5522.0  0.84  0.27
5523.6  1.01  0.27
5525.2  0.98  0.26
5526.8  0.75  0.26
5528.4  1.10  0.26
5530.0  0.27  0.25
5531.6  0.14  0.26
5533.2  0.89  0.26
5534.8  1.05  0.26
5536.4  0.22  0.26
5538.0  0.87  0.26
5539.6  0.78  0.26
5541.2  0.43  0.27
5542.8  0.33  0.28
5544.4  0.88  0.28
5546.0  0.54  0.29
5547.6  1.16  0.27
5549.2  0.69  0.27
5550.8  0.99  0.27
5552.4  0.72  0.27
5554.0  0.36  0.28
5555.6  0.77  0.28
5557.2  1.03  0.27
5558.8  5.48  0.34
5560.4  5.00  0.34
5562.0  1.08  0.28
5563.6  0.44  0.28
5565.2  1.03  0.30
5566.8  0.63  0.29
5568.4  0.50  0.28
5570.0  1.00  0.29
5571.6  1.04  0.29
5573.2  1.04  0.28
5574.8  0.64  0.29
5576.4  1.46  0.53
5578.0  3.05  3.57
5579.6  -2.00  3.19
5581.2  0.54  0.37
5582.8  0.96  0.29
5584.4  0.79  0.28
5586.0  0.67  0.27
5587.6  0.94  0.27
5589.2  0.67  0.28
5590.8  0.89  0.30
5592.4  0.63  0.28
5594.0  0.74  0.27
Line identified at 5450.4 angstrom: H-beta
